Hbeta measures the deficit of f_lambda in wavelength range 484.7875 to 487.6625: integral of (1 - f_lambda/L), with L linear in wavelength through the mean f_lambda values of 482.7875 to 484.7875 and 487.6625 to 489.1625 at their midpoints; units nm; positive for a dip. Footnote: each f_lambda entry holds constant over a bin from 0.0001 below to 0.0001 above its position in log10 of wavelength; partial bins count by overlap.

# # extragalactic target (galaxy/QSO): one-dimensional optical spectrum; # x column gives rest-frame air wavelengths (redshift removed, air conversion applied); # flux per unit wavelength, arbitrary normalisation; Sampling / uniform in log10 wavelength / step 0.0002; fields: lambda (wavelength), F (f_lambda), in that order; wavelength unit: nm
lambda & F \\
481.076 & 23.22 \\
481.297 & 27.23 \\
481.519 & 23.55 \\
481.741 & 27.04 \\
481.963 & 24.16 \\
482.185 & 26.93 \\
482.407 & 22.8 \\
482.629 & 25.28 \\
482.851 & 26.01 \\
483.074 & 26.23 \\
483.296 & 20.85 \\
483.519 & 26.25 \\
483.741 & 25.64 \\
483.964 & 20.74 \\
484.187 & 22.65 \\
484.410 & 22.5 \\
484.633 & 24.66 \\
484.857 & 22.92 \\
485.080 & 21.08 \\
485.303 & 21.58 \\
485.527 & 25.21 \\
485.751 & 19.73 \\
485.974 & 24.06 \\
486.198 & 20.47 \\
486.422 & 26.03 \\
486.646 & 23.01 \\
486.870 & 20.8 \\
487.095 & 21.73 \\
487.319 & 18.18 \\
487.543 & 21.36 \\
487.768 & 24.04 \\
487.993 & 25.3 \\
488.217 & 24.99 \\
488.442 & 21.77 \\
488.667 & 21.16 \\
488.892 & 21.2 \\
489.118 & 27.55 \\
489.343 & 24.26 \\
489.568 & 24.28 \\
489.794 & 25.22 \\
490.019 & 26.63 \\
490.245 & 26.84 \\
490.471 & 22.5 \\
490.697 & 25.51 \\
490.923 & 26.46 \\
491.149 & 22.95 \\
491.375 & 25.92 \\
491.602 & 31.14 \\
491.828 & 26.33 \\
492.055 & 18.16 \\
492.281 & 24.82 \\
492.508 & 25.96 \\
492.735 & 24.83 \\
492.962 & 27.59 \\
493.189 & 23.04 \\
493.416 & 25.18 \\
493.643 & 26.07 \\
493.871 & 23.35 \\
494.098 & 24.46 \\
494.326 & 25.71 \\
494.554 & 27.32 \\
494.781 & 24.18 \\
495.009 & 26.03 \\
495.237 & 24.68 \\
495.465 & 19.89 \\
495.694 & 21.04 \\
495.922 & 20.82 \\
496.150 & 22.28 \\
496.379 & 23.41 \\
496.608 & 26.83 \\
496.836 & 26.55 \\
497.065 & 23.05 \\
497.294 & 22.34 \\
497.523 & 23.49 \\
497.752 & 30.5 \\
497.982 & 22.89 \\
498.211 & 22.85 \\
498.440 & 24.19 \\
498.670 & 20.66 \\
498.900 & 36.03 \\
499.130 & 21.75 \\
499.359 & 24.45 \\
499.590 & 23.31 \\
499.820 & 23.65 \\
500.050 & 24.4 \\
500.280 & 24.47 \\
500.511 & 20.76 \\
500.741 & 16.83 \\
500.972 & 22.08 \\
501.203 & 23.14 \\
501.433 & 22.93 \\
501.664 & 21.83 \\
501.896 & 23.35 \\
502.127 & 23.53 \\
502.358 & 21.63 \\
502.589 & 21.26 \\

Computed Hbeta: 0.205 nm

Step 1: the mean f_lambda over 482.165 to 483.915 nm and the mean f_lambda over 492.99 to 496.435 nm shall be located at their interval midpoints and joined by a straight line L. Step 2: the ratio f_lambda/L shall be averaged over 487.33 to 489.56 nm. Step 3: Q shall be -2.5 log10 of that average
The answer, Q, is 0.05 mag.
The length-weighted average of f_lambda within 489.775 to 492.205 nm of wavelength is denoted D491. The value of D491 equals 25.2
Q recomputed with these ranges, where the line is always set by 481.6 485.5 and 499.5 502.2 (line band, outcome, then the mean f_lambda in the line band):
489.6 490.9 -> -0.09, 25.3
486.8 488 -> 0.10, 21.6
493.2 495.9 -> -0.05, 24.2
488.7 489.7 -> -0.03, 24.1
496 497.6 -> -0.05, 23.9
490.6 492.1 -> -0.10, 25.5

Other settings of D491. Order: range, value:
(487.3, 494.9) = 24.6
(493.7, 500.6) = 24.2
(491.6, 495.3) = 25.1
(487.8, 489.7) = 23.8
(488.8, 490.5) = 25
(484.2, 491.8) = 23.7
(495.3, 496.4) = 21.5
